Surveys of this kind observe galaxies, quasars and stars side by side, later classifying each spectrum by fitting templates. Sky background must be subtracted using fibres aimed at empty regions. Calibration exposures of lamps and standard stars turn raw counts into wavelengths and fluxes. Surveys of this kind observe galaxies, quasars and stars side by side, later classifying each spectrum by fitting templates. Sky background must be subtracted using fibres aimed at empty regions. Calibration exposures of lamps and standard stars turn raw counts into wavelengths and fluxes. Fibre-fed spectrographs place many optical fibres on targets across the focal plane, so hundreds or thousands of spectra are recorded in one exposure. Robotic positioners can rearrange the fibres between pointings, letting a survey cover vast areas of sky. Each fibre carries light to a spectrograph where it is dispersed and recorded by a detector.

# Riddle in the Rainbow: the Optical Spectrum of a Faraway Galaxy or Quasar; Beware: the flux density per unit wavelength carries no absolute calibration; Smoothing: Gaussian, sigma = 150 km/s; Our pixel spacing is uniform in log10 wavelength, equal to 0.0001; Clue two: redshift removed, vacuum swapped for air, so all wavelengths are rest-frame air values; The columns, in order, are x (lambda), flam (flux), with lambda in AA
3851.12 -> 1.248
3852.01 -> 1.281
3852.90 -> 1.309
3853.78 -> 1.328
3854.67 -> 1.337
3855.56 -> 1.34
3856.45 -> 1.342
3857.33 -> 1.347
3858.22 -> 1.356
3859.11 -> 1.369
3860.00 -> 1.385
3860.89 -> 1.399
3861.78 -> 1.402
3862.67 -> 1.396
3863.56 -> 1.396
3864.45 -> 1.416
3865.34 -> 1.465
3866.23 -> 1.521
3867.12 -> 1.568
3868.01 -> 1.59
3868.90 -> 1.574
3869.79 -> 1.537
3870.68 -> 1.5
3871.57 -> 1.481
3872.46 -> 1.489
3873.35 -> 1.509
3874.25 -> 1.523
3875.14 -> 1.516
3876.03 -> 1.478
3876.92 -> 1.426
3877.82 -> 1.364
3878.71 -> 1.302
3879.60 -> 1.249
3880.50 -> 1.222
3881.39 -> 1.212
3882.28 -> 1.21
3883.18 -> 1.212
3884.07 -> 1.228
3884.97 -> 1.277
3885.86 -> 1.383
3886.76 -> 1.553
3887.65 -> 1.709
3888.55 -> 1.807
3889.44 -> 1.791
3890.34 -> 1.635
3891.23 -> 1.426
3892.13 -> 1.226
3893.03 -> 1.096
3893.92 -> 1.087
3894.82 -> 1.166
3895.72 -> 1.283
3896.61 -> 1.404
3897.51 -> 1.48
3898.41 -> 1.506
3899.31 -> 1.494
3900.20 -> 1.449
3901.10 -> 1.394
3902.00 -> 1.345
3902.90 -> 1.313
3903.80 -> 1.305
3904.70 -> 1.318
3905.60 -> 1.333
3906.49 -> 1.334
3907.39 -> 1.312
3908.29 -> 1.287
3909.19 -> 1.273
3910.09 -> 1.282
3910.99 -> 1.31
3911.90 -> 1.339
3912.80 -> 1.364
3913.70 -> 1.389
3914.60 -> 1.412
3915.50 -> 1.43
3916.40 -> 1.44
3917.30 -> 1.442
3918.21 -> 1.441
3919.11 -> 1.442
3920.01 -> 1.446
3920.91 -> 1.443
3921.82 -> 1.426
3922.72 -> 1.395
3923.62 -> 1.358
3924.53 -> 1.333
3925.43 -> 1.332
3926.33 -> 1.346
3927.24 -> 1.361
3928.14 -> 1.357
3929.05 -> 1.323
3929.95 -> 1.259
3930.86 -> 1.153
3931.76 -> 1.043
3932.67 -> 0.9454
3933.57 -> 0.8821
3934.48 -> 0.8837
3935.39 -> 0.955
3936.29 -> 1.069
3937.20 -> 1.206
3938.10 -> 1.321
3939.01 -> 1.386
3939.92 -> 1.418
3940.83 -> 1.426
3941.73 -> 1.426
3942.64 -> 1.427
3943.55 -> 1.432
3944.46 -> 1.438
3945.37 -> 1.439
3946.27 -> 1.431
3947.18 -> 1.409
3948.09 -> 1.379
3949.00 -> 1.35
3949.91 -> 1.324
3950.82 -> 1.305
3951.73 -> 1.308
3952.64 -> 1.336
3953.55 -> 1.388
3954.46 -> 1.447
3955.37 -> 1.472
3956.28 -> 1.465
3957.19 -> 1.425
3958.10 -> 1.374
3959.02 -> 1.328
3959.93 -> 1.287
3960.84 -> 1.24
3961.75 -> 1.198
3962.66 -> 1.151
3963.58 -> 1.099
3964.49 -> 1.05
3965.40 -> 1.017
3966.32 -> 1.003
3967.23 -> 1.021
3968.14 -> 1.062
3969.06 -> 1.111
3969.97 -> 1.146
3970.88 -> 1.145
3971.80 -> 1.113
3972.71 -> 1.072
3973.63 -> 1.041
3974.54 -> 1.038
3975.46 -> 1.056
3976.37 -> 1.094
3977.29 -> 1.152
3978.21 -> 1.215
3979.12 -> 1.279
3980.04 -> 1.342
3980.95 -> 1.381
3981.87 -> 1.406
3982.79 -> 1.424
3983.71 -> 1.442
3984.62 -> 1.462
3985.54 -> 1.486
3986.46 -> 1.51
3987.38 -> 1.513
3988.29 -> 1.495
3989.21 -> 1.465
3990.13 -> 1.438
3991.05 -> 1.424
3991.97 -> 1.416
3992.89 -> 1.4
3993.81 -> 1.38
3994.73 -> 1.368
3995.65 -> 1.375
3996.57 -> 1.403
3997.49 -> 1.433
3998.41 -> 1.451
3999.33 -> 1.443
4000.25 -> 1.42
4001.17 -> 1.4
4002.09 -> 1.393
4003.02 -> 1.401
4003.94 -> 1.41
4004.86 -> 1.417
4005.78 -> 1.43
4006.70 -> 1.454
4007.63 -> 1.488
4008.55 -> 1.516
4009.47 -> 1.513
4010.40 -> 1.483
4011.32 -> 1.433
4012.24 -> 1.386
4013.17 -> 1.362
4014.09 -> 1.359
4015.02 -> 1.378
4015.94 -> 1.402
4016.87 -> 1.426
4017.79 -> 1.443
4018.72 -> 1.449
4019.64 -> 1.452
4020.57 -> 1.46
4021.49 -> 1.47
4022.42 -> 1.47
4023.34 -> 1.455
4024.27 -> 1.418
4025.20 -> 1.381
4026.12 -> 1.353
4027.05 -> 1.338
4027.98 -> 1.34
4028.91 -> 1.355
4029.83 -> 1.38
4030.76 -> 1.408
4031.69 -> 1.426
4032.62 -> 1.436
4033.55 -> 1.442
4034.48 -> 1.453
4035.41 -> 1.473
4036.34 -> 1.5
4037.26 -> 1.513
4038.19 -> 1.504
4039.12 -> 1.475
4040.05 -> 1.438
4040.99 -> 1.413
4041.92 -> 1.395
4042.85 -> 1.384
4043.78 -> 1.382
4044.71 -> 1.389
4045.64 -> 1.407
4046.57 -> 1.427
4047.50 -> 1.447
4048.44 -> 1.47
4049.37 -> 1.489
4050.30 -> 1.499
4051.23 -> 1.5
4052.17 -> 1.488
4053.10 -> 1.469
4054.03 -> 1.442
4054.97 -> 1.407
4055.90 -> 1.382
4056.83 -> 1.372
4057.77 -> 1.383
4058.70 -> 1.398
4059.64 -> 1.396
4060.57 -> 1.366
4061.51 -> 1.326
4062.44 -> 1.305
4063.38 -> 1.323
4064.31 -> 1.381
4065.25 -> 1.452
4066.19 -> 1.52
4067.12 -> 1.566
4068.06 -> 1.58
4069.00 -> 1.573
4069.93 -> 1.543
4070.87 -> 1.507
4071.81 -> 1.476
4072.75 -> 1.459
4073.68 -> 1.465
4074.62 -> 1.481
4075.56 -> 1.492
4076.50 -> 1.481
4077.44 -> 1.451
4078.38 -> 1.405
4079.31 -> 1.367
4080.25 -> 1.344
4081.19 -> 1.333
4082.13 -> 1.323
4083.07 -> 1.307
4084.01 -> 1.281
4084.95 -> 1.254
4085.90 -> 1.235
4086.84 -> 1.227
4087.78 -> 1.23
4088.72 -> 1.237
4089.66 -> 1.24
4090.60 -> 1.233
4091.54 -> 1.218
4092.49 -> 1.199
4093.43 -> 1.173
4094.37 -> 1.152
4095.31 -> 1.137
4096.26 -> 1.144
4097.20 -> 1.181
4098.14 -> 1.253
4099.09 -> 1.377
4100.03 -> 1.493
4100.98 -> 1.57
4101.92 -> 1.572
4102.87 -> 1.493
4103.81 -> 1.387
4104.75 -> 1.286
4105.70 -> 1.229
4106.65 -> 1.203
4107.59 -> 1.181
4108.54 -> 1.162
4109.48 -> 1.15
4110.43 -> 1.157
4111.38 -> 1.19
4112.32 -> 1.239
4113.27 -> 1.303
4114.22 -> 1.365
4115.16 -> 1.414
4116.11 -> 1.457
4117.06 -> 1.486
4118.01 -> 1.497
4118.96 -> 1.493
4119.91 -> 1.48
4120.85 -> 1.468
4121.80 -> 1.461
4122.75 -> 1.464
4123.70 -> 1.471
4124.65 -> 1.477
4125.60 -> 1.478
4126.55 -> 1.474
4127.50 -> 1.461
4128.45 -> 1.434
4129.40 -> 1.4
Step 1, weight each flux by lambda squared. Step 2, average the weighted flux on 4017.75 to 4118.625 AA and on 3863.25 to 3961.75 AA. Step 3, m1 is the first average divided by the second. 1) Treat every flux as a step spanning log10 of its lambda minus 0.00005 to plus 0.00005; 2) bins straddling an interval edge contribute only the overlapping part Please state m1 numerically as 1.1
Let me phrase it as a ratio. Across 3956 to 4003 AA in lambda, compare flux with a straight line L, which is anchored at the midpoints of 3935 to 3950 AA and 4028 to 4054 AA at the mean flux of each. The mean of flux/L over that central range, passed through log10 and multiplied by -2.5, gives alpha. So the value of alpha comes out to 0.07 mag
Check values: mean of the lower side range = 1.35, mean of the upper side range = 1.44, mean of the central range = 1.29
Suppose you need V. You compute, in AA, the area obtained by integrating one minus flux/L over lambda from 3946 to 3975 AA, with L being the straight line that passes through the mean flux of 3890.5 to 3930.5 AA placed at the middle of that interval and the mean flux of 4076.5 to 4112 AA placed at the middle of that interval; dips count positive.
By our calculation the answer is 2.2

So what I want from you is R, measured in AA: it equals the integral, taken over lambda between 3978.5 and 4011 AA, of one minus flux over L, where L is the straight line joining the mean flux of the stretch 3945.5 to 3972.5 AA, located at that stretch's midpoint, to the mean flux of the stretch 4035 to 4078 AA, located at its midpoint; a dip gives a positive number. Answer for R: -2.5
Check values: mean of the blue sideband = 1.26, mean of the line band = 1.43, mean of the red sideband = 1.45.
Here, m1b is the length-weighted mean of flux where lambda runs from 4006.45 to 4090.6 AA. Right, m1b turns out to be 1.42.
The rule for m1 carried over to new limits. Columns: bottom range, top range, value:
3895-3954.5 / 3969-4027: 1.07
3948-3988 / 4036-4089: 1.18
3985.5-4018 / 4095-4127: 1.00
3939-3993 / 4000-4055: 1.13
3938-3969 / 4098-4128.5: 1.15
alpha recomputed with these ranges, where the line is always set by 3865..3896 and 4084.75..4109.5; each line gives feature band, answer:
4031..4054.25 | -0.113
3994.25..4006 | -0.059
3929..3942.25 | 0.173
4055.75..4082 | -0.115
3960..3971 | 0.221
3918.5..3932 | 0.037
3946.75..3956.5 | -0.007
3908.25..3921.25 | 0.007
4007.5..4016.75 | -0.080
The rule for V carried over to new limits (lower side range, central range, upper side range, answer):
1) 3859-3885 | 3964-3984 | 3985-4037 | 3.7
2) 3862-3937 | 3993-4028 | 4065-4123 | -1.6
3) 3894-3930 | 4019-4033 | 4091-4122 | -0.8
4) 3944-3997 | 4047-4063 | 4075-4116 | -1.5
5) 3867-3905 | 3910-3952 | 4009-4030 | 2.7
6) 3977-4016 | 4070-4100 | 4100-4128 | 1.6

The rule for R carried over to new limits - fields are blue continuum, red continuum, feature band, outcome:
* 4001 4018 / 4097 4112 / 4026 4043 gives -0.4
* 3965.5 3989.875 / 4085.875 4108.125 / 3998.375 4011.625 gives -2.0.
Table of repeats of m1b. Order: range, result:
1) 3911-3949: 1.32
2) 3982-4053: 1.43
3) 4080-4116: 1.28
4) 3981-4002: 1.43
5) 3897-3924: 1.38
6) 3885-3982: 1.3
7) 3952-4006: 1.31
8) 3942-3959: 1.4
